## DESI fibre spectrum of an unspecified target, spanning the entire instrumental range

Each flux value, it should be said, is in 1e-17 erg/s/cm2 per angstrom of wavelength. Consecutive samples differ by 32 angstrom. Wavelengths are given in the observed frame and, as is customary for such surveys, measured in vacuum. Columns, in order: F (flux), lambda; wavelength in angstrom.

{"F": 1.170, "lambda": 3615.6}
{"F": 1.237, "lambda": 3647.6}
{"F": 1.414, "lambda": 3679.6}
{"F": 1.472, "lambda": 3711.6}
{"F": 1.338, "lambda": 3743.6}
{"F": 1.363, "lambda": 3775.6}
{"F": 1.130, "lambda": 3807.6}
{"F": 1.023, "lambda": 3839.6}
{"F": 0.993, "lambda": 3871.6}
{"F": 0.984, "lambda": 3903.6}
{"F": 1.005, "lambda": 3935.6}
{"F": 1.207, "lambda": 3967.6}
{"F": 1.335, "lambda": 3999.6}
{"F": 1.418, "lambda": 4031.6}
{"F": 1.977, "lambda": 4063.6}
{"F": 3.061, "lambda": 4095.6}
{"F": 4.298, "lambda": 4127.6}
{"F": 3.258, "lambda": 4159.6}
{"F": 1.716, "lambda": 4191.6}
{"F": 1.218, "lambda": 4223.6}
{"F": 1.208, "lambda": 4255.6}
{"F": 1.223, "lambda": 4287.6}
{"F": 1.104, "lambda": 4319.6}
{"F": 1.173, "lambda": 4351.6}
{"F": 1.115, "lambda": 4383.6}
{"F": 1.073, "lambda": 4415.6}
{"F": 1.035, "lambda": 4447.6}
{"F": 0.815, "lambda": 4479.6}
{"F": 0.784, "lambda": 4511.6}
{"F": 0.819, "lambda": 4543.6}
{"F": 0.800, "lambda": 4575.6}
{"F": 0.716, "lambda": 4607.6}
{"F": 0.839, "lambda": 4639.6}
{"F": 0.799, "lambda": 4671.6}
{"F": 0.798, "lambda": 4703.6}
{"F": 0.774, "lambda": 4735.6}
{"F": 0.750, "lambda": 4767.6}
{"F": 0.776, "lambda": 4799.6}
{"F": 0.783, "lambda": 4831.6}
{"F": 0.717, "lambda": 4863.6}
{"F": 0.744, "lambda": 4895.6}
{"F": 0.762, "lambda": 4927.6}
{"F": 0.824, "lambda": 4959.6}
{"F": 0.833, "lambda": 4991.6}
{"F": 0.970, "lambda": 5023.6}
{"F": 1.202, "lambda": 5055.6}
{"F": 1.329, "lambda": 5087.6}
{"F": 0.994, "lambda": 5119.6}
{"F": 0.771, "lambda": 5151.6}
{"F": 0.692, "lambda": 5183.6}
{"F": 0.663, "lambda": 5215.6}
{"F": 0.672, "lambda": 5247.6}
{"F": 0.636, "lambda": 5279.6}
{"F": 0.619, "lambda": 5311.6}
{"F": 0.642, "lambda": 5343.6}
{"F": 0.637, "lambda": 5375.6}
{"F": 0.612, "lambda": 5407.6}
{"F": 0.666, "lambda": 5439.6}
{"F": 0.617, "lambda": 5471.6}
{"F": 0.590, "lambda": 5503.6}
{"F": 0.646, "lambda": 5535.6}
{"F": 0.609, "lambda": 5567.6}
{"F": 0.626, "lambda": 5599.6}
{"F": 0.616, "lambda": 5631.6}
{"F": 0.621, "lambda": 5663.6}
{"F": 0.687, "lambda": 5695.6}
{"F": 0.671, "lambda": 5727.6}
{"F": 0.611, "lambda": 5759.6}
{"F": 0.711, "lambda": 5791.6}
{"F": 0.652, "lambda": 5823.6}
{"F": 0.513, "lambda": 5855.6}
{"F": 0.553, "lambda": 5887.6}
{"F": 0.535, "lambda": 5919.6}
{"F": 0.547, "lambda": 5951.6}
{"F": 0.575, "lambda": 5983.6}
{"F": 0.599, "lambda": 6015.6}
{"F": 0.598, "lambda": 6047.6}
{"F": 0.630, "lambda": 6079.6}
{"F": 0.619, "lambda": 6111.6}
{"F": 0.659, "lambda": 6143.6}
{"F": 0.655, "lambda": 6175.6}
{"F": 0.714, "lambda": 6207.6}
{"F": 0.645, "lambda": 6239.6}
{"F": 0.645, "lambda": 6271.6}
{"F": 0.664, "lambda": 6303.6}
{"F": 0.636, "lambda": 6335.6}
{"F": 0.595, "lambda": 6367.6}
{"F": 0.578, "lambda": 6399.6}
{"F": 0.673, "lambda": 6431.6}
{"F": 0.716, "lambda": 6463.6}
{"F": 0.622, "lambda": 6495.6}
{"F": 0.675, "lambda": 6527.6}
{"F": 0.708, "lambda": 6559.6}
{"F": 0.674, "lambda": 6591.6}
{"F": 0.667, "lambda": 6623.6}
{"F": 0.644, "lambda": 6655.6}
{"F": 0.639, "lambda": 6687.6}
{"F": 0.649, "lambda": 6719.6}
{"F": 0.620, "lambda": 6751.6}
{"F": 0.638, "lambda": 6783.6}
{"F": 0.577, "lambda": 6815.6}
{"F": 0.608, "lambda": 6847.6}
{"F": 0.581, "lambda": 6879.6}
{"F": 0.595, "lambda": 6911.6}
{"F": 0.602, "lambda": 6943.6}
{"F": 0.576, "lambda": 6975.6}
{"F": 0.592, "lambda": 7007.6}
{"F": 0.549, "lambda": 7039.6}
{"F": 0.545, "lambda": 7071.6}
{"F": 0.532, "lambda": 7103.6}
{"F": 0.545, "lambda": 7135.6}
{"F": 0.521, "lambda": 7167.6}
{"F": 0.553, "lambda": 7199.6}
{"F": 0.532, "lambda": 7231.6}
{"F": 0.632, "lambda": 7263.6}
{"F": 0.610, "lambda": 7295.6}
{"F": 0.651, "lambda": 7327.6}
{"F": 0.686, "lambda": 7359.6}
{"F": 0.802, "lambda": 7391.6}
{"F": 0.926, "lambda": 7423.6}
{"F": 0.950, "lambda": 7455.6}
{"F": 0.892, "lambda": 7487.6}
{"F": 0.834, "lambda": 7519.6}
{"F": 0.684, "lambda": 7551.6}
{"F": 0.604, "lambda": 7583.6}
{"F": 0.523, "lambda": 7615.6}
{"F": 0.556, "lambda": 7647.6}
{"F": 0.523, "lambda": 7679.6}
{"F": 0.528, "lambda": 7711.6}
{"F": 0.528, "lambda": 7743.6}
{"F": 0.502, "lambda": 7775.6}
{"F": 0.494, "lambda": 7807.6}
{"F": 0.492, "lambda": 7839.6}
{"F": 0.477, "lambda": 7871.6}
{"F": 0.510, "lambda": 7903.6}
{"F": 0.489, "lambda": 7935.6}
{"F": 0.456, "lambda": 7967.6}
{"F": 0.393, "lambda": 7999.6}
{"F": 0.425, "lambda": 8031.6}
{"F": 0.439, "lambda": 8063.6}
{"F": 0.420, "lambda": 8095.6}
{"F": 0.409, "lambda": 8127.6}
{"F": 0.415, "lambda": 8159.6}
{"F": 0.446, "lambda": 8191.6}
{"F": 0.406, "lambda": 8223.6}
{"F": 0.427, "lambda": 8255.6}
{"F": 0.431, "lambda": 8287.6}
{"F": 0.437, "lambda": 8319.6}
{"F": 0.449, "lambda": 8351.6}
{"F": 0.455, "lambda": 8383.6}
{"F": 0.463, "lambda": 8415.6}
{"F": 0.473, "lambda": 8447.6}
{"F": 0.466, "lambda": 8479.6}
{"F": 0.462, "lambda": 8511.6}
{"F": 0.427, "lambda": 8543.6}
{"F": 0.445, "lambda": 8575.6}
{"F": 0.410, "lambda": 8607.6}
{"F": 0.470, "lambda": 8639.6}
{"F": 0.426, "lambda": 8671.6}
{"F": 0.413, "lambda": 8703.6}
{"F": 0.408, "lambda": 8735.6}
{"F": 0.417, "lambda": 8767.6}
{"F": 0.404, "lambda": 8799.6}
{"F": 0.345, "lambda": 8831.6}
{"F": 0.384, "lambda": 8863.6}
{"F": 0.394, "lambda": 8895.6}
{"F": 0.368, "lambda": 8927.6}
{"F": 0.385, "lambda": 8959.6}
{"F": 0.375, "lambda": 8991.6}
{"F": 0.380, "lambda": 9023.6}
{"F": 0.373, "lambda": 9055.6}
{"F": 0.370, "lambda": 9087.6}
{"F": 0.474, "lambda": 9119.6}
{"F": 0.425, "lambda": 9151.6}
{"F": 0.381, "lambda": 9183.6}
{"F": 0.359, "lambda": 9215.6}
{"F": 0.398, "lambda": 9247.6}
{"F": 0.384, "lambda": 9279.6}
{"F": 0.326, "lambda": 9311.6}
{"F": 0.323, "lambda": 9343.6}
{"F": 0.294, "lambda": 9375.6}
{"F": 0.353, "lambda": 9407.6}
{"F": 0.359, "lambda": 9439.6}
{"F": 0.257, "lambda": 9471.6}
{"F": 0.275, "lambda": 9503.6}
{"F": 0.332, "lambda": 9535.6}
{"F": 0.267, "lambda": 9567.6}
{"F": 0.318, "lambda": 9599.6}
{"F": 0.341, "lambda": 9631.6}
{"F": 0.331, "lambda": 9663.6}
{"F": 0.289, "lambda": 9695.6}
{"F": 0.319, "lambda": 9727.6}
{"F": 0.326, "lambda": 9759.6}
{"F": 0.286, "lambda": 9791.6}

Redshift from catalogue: 1.666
